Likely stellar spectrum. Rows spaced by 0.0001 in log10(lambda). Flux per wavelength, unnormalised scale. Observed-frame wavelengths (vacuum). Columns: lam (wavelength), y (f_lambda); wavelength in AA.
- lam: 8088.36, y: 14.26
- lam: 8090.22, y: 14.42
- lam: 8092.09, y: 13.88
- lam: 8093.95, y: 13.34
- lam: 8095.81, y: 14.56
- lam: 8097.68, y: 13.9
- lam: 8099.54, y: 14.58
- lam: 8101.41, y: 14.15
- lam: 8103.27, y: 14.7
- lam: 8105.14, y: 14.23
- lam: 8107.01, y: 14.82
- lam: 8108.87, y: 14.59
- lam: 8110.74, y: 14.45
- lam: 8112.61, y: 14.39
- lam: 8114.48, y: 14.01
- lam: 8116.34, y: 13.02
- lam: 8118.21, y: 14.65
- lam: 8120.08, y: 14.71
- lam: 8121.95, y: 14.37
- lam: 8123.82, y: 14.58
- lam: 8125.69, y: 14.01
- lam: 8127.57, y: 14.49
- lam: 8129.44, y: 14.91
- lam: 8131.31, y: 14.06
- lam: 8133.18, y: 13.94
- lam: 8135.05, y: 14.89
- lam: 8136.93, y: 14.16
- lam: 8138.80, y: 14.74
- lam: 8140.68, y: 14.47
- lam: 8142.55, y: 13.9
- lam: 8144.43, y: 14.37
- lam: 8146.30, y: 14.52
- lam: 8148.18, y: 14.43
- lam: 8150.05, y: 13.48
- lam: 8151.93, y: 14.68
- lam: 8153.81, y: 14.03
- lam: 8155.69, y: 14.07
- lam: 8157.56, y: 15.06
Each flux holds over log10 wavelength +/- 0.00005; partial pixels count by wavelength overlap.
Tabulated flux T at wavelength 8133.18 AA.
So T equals 13.94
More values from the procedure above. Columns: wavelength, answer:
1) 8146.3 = 14.52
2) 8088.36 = 14.26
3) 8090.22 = 14.42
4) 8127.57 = 14.49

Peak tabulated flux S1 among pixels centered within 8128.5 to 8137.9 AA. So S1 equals 14.91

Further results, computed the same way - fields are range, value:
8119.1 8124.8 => 14.71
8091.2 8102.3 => 14.58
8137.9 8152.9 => 14.74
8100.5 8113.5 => 14.82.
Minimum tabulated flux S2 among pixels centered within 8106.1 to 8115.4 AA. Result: 14.01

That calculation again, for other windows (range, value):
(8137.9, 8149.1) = 13.9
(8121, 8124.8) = 14.37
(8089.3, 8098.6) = 13.34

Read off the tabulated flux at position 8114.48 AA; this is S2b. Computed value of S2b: 14.01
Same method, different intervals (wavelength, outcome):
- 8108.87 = 14.59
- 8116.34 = 13.02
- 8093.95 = 13.34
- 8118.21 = 14.65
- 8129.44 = 14.91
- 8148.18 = 14.43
